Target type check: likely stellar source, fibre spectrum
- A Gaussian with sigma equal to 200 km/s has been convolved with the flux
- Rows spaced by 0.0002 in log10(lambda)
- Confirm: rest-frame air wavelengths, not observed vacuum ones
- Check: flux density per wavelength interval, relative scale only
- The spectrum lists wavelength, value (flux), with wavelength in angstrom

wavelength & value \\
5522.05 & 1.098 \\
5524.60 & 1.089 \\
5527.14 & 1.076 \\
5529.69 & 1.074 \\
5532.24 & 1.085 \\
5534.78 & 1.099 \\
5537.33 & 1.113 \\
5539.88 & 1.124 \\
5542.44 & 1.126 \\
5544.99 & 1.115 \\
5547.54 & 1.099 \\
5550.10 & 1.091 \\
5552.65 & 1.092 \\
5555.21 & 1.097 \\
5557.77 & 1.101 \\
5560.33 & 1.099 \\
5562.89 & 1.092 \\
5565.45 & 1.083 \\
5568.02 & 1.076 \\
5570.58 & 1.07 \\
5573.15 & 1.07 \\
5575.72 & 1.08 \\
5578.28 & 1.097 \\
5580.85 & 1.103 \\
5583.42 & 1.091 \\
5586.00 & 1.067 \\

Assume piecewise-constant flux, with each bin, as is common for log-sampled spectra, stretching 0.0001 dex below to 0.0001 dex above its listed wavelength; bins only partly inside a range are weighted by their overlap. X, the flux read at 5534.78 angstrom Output 1.099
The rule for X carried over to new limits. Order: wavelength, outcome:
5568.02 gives 1.076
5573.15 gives 1.07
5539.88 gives 1.124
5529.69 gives 1.074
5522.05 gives 1.098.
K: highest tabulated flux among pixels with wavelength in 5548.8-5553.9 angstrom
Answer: 1.092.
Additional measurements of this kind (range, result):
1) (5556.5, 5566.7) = 1.101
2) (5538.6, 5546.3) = 1.126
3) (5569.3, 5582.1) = 1.103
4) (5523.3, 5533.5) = 1.089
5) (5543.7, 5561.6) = 1.115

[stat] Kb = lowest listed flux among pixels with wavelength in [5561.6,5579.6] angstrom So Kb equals 1.07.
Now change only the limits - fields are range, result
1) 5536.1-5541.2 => 1.113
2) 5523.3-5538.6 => 1.074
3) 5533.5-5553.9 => 1.091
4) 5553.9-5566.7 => 1.083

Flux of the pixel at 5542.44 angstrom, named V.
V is 1.126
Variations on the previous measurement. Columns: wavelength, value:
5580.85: 1.103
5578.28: 1.097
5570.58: 1.07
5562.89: 1.092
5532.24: 1.085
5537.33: 1.113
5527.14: 1.076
